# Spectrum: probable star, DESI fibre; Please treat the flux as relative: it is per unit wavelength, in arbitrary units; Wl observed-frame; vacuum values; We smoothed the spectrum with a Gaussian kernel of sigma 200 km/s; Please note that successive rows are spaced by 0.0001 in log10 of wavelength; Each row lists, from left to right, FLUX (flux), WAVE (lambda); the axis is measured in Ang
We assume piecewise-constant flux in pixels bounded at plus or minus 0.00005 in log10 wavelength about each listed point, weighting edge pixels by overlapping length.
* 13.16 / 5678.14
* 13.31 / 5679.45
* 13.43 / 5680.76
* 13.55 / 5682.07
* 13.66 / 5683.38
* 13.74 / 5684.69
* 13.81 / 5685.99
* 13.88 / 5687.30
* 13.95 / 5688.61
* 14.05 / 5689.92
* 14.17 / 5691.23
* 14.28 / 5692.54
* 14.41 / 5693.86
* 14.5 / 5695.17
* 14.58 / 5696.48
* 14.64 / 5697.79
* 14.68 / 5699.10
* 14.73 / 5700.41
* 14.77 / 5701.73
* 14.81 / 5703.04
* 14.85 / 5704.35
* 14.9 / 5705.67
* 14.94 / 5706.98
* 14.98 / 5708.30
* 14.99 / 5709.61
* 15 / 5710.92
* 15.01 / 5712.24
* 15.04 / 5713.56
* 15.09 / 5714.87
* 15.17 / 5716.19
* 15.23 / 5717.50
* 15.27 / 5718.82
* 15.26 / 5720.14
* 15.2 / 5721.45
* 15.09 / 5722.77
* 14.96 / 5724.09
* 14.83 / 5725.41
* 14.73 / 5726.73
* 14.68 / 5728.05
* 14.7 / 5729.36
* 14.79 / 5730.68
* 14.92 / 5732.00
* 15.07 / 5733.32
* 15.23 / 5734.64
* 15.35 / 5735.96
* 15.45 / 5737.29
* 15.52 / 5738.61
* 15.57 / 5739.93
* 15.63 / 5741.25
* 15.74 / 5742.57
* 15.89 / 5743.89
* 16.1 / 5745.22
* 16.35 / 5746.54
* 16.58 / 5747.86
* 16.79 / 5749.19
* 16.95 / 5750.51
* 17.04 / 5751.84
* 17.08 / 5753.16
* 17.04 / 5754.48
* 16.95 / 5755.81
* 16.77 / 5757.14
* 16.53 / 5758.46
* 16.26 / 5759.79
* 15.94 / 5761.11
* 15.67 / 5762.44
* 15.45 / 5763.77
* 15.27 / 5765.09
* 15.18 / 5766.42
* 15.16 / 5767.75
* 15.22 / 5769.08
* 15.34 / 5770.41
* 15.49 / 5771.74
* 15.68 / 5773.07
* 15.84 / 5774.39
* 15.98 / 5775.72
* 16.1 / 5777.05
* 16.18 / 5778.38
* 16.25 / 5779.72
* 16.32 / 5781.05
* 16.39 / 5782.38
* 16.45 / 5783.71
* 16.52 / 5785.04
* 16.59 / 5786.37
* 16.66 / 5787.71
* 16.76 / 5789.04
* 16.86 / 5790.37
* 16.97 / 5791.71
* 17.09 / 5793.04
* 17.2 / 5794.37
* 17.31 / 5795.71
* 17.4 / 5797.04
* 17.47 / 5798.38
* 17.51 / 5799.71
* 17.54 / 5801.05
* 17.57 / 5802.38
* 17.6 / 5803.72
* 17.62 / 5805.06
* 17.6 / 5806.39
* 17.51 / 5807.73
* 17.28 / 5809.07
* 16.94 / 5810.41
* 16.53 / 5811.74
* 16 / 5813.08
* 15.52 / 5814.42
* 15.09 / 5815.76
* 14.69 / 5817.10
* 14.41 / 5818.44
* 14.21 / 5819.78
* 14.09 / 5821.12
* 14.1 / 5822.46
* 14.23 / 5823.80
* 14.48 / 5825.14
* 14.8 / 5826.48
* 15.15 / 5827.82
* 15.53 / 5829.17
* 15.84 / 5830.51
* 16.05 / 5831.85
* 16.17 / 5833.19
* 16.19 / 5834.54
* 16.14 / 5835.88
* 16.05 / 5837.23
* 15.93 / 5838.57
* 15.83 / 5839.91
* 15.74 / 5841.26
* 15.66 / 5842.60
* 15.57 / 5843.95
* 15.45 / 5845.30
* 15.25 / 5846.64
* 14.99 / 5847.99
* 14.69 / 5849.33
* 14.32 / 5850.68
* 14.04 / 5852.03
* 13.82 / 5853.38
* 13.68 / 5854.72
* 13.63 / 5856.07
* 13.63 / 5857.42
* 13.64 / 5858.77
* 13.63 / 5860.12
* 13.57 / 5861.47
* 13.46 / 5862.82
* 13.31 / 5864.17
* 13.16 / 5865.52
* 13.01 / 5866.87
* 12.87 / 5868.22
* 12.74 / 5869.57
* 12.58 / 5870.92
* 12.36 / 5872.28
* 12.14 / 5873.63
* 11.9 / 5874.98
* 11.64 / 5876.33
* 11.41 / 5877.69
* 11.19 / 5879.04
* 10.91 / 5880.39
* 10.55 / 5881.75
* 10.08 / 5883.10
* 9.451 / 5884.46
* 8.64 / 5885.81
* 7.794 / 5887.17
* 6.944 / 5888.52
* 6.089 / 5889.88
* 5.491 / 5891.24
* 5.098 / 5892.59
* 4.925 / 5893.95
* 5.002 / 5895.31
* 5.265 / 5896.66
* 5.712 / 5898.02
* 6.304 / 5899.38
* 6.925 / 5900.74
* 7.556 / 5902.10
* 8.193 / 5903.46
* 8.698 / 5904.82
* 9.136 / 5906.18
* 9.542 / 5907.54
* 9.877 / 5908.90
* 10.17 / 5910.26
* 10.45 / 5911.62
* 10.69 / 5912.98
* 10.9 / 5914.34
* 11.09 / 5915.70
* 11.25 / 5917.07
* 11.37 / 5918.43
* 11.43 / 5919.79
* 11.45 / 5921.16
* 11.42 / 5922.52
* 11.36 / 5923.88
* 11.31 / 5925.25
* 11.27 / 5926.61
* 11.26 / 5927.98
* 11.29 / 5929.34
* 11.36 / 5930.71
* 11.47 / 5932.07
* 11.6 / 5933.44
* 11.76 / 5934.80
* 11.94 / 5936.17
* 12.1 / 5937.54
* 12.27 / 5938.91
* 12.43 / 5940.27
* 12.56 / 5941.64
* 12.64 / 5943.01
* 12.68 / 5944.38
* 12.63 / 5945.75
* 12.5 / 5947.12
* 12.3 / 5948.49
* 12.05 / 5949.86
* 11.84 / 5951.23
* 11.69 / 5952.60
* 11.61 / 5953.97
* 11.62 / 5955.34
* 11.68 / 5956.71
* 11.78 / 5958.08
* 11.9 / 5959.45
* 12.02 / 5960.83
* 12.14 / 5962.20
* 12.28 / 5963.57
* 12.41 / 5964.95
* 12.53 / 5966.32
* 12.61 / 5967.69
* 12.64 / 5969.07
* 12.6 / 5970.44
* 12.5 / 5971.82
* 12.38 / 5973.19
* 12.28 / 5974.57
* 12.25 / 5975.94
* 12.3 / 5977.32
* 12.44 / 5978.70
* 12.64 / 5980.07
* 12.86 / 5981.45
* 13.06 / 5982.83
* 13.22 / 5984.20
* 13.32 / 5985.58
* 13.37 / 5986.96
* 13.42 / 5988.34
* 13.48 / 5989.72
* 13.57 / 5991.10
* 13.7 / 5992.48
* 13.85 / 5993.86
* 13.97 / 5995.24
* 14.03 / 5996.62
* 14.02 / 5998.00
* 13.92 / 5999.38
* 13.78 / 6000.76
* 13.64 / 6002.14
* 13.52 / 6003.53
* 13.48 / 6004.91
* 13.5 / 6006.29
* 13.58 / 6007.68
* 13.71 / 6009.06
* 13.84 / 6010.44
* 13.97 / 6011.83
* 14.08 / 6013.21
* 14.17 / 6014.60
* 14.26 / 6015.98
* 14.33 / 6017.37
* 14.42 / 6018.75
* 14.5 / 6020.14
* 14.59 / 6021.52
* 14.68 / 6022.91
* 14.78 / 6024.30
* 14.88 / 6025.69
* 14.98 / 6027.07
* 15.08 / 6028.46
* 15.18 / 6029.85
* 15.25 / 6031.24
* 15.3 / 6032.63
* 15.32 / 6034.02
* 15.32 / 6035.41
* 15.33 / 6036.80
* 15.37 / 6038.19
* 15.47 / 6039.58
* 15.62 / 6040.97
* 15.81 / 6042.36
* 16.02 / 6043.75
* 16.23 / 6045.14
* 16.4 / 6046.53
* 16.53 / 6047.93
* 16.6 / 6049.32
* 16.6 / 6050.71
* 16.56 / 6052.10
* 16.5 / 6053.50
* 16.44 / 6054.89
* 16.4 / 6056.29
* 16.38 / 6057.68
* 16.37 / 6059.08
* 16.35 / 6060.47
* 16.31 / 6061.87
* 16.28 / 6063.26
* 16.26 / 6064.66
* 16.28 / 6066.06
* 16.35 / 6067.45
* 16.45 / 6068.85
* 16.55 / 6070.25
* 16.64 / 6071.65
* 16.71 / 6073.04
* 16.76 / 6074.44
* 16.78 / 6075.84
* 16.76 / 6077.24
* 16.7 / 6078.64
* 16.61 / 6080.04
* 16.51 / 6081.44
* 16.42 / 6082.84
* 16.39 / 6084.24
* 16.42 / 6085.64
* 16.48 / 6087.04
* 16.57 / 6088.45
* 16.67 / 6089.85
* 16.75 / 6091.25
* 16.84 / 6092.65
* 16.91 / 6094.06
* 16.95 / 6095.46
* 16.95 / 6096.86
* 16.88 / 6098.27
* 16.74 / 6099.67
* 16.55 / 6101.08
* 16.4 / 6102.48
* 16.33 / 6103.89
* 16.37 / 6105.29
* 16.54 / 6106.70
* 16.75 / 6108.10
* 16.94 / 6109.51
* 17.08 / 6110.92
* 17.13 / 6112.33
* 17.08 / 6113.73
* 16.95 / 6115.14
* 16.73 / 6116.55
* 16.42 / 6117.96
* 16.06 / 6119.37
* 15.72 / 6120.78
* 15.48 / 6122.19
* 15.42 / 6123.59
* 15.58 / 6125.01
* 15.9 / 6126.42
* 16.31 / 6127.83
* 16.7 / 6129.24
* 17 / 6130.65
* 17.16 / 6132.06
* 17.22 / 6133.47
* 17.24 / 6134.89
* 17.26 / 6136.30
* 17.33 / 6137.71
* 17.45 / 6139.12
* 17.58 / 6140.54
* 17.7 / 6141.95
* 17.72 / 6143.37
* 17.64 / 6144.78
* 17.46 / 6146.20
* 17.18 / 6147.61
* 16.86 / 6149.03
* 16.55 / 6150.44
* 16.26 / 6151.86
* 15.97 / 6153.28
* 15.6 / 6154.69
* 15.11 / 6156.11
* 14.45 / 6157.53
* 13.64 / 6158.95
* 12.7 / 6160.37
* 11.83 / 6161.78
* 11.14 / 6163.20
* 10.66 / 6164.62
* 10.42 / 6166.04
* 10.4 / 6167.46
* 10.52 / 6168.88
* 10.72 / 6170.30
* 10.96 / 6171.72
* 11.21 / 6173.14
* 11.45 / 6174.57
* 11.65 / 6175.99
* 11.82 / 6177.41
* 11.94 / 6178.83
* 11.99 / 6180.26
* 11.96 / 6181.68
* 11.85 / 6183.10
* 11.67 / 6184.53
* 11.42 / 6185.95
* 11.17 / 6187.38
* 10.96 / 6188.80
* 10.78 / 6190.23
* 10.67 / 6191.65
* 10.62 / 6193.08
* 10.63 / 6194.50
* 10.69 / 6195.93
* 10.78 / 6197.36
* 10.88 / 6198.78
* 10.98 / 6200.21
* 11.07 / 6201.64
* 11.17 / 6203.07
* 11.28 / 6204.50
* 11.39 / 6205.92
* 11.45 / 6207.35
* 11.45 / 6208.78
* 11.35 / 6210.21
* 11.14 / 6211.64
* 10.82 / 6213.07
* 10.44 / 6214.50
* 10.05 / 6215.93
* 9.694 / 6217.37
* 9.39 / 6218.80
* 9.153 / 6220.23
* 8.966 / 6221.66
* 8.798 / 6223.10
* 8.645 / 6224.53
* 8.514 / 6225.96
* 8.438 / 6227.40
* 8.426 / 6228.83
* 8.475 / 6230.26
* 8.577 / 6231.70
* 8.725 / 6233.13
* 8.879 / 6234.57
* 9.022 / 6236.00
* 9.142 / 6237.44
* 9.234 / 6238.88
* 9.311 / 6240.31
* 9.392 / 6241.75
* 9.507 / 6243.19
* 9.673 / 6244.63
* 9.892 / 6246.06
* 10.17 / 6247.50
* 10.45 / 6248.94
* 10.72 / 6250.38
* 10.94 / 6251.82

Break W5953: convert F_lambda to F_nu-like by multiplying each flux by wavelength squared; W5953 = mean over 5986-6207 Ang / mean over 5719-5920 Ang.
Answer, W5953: 1.2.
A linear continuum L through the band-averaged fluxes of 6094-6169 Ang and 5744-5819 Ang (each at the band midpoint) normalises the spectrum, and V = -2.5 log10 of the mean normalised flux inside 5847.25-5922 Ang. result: 0.47 mag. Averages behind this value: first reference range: 16.4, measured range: 10.6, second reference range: 15.9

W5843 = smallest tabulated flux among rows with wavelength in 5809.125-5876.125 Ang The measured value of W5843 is 11.9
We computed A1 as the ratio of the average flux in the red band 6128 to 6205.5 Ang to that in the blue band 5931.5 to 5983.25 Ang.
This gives 1.1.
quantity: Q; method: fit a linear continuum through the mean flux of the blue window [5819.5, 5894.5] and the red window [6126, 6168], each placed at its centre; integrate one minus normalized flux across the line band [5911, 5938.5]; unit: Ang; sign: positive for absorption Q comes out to 4.5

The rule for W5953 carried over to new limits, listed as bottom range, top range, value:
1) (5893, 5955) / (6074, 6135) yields 1.68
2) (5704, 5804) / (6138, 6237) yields 0.86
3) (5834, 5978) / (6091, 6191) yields 1.39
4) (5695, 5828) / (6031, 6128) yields 1.15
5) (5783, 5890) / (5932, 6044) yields 0.97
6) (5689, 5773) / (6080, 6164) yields 1.21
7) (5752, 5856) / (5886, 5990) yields 0.72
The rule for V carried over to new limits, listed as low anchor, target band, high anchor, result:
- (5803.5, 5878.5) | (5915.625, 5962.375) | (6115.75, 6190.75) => 0.23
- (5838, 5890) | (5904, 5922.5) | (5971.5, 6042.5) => 0.25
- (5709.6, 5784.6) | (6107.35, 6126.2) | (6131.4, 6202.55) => -0.20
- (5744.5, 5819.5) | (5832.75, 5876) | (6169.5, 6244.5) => 0.09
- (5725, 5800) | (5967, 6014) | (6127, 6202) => 0.11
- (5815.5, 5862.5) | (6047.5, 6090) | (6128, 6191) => -0.16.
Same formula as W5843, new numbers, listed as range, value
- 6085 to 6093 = 16.42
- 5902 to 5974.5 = 7.556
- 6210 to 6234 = 8.426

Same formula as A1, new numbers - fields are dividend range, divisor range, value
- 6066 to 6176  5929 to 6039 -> 1.19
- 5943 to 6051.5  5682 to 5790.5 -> 0.89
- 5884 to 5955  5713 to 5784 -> 0.64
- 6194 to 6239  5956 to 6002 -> 0.77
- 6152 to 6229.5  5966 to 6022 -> 0.83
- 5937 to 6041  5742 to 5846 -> 0.83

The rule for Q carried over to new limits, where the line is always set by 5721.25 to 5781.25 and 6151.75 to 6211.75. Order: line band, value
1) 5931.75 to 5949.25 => 2.18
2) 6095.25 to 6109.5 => -4.78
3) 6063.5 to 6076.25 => -3.74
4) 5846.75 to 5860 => 0.64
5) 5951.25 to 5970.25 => 2.36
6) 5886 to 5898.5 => 7.37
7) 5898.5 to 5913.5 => 5.76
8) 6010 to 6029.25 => -1.80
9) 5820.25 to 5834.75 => -0.06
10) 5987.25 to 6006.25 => -0.35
